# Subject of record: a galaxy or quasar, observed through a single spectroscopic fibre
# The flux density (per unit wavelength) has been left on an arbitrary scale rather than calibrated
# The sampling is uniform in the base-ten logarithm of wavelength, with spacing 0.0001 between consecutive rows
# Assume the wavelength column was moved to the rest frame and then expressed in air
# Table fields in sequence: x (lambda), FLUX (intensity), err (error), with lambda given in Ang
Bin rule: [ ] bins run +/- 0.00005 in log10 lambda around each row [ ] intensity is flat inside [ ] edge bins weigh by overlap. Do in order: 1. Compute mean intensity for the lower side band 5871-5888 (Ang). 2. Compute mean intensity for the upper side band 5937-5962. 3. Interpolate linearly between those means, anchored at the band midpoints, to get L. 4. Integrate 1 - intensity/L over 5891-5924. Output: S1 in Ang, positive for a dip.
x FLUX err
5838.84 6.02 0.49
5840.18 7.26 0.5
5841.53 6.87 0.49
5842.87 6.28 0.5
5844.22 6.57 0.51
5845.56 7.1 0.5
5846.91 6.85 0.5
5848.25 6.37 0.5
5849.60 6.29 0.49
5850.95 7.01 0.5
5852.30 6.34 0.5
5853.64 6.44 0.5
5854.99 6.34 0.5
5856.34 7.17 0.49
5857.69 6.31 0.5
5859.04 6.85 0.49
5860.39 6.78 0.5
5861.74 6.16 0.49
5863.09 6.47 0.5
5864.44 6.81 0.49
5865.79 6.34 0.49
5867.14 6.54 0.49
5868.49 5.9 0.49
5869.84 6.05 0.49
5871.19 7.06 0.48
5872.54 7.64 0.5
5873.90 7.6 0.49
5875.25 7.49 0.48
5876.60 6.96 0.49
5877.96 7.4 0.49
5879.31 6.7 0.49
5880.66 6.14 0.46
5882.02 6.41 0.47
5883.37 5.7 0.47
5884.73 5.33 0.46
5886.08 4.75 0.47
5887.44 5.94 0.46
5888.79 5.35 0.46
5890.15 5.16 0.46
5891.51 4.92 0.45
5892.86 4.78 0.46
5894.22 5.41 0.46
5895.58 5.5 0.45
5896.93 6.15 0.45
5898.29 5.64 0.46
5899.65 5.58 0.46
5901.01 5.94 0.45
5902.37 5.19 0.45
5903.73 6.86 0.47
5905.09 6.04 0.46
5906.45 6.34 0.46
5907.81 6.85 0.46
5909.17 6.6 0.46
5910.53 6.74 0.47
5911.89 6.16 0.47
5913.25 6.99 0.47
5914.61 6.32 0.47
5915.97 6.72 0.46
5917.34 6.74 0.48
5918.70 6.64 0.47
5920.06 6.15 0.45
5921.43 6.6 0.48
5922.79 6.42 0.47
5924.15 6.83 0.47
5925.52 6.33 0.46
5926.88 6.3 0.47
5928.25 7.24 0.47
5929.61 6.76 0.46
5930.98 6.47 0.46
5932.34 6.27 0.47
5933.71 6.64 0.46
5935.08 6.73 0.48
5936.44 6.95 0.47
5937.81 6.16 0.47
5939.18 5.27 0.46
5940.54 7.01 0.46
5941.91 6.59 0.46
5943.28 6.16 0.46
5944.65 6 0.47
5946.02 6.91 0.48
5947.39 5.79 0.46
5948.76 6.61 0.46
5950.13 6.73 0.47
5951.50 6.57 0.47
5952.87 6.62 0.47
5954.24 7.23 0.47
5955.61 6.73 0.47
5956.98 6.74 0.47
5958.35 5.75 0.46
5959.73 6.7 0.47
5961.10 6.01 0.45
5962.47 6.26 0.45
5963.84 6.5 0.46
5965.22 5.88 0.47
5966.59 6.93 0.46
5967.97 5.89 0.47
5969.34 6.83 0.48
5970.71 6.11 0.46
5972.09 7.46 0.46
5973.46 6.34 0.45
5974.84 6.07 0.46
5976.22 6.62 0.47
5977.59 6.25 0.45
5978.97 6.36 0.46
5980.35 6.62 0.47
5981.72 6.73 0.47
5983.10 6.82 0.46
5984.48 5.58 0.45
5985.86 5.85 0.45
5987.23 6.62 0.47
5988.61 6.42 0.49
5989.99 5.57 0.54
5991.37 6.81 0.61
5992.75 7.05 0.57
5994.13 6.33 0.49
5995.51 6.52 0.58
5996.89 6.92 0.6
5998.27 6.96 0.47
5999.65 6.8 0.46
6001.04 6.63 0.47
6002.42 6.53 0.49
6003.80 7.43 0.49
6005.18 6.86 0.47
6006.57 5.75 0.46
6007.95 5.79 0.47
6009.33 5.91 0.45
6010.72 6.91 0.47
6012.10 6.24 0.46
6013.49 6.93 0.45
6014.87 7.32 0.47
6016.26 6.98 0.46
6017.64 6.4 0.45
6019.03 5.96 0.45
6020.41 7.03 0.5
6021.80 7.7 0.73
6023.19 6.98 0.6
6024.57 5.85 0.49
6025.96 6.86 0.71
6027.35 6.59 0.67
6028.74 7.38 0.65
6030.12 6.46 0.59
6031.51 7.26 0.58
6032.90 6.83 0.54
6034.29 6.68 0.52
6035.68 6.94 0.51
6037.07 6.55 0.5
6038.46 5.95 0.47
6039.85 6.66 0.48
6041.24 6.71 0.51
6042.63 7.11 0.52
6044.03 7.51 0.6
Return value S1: 1.7 Ang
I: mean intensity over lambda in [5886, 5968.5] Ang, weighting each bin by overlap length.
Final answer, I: 6.28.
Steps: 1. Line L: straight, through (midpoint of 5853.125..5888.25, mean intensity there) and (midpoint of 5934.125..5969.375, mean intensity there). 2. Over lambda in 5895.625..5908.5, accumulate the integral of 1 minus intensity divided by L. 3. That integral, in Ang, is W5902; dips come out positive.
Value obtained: 0.9 Ang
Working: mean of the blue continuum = 6.51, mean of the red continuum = 6.44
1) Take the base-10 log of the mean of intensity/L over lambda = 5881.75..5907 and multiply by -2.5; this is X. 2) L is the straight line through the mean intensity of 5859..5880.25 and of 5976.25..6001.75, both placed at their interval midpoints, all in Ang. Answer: 0.20 mag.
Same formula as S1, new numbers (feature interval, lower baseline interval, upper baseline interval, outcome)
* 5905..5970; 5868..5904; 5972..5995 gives -2.67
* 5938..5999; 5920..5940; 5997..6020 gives 0.91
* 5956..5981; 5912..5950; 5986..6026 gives 0.55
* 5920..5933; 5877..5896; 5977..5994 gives -1.26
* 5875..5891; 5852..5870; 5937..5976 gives 1.01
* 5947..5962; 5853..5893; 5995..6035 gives 0.09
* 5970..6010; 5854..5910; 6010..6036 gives 1.16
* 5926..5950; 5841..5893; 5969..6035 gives 0.15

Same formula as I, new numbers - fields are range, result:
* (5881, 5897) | 5.44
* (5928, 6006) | 6.51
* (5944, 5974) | 6.48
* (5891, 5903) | 5.47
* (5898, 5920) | 6.34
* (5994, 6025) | 6.65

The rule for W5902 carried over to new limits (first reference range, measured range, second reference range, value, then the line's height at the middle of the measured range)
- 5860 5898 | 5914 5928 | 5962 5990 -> -0.57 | 6.27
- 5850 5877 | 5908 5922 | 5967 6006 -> 0.12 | 6.63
